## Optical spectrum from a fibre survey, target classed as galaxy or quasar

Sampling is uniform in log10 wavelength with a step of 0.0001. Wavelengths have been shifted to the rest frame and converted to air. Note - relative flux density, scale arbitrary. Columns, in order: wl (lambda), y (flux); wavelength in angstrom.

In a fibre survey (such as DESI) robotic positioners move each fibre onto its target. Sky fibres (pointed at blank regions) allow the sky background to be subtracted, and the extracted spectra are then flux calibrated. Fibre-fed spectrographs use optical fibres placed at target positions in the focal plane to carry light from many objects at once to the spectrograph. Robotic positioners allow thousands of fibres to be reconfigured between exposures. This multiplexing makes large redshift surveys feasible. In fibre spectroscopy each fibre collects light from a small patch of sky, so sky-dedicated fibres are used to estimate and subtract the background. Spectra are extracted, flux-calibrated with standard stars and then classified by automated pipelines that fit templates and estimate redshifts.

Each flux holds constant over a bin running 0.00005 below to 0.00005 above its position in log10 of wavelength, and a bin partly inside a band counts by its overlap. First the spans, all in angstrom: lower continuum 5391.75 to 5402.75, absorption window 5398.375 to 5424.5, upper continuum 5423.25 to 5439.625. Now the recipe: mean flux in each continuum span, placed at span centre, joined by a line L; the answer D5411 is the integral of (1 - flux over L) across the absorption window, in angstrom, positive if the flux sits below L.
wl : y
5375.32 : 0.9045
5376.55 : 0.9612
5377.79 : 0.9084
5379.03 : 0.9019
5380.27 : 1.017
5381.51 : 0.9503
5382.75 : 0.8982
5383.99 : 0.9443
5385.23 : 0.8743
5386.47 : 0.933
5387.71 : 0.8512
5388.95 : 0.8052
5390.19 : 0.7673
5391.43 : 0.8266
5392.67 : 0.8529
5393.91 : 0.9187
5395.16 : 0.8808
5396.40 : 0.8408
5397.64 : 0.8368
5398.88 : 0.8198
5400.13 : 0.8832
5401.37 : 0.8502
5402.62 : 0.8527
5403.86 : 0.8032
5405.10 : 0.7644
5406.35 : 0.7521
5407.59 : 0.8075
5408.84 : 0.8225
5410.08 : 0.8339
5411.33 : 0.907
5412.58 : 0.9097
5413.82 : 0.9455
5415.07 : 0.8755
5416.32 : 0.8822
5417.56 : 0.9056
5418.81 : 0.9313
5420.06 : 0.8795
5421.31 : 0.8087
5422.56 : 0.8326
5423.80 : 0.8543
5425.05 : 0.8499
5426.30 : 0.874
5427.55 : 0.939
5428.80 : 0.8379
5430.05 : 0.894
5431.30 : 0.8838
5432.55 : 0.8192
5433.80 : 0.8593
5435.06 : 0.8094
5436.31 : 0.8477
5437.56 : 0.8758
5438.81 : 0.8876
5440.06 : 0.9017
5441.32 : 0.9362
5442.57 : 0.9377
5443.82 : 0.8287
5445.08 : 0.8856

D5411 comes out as 0.2 angstrom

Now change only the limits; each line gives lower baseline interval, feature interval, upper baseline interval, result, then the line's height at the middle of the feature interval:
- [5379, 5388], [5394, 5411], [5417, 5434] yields 1.3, 0.9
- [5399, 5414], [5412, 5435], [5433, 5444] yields -0.4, 0.86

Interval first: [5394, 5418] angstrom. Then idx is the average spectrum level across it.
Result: 0.852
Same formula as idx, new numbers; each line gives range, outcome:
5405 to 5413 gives 0.83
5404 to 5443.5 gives 0.866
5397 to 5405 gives 0.837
